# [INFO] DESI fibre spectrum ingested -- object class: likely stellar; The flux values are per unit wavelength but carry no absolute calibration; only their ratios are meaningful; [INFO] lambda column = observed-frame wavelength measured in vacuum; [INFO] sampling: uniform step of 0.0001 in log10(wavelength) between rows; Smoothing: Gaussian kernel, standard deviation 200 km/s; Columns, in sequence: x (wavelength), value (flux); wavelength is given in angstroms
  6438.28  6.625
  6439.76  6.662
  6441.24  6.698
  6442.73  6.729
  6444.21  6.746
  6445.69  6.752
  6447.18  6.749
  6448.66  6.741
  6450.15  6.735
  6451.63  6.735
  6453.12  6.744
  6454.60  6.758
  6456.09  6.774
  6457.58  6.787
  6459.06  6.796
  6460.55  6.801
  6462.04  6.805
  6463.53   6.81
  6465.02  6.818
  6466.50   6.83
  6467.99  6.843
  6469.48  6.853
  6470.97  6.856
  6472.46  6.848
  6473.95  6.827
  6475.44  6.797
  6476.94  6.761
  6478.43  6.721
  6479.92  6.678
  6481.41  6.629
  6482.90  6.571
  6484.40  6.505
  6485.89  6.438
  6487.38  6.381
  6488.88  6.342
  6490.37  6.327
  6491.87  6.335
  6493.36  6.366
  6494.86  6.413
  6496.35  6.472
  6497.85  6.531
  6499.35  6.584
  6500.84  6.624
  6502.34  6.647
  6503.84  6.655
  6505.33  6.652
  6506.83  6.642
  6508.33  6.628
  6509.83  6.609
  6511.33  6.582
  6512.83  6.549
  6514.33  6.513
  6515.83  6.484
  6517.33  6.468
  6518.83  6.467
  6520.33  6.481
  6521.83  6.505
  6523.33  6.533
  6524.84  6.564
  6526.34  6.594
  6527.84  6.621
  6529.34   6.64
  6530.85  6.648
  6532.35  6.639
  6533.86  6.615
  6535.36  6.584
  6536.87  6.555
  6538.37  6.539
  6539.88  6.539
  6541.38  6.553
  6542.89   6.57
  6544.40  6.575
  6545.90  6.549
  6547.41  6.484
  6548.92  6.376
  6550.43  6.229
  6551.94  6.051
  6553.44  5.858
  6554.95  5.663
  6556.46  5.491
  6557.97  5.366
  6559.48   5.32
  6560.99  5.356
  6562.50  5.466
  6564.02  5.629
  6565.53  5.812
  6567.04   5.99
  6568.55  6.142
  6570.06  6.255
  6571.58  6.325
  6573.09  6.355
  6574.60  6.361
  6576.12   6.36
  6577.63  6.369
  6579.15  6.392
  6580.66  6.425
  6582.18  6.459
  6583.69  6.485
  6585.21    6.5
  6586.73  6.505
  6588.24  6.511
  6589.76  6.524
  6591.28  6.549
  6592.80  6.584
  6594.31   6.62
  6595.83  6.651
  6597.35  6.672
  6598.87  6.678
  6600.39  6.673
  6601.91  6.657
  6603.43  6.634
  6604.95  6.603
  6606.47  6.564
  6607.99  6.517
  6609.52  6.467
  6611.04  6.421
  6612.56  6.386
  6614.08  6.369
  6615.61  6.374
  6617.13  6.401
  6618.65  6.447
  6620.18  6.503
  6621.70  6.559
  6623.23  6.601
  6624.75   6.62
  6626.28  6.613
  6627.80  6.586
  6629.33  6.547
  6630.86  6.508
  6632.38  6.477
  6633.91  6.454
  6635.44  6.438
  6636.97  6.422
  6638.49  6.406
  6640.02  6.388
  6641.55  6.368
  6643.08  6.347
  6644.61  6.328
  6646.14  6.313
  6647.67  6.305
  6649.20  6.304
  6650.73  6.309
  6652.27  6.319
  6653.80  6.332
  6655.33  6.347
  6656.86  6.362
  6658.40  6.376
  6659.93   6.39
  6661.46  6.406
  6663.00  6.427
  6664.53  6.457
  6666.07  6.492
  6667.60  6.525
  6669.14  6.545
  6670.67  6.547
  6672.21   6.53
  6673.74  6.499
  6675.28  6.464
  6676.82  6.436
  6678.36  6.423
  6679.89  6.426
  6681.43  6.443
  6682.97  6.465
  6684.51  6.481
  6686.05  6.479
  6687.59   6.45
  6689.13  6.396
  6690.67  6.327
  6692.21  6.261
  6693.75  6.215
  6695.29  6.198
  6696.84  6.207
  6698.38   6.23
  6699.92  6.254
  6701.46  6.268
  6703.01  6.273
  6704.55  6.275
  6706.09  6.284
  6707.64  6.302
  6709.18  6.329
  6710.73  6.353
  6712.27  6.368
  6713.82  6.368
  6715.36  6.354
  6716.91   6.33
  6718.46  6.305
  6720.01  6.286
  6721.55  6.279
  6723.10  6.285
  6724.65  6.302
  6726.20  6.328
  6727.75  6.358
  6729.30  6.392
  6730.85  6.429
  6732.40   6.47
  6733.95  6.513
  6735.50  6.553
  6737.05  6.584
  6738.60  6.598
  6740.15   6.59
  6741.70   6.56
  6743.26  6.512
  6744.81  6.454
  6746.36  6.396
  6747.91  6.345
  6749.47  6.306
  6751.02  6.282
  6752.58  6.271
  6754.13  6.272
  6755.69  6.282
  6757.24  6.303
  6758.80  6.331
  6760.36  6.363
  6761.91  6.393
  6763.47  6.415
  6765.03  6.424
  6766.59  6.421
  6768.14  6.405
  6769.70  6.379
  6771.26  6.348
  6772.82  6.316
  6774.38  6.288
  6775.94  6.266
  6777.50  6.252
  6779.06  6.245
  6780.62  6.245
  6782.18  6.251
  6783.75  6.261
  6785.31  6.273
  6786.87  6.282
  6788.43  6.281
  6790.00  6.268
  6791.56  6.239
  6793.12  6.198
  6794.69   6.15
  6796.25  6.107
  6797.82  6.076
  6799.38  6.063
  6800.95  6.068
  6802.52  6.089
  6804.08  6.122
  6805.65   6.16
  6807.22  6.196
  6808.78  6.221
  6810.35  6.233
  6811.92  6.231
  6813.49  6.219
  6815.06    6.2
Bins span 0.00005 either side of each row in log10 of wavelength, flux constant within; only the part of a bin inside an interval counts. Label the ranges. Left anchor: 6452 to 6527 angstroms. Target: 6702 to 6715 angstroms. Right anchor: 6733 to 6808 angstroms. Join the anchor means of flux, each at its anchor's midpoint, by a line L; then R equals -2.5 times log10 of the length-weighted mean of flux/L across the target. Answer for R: 0.010 mag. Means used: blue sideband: 6.62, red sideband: 6.31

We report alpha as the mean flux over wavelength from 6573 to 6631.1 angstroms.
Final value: 6.52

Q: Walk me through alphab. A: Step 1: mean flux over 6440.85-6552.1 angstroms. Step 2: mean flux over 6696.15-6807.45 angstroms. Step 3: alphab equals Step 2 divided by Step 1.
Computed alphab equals 0.95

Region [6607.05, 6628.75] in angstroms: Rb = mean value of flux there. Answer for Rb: 6.49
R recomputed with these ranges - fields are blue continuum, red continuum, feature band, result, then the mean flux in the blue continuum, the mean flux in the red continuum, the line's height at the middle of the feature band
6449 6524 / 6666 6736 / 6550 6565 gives 0.163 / 6.63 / 6.37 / 6.55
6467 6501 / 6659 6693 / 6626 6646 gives 0.006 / 6.6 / 6.45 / 6.48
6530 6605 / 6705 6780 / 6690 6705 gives 0.018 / 6.31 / 6.37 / 6.36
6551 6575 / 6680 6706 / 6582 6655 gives -0.076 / 5.84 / 6.33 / 6.05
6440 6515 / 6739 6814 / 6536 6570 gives 0.088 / 6.66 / 6.29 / 6.57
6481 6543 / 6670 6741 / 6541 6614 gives 0.033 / 6.54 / 6.38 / 6.48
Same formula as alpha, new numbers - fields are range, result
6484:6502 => 6.45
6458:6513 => 6.64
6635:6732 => 6.37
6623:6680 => 6.44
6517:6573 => 6.24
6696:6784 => 6.35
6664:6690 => 6.47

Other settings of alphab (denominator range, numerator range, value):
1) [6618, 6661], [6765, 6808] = 0.97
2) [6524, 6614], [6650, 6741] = 1.01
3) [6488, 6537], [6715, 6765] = 0.98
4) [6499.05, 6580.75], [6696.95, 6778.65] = 1.00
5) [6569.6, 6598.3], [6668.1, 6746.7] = 0.99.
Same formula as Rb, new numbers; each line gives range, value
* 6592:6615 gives 6.56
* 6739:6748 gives 6.5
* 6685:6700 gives 6.31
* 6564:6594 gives 6.35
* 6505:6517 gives 6.57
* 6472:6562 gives 6.44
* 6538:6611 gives 6.3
